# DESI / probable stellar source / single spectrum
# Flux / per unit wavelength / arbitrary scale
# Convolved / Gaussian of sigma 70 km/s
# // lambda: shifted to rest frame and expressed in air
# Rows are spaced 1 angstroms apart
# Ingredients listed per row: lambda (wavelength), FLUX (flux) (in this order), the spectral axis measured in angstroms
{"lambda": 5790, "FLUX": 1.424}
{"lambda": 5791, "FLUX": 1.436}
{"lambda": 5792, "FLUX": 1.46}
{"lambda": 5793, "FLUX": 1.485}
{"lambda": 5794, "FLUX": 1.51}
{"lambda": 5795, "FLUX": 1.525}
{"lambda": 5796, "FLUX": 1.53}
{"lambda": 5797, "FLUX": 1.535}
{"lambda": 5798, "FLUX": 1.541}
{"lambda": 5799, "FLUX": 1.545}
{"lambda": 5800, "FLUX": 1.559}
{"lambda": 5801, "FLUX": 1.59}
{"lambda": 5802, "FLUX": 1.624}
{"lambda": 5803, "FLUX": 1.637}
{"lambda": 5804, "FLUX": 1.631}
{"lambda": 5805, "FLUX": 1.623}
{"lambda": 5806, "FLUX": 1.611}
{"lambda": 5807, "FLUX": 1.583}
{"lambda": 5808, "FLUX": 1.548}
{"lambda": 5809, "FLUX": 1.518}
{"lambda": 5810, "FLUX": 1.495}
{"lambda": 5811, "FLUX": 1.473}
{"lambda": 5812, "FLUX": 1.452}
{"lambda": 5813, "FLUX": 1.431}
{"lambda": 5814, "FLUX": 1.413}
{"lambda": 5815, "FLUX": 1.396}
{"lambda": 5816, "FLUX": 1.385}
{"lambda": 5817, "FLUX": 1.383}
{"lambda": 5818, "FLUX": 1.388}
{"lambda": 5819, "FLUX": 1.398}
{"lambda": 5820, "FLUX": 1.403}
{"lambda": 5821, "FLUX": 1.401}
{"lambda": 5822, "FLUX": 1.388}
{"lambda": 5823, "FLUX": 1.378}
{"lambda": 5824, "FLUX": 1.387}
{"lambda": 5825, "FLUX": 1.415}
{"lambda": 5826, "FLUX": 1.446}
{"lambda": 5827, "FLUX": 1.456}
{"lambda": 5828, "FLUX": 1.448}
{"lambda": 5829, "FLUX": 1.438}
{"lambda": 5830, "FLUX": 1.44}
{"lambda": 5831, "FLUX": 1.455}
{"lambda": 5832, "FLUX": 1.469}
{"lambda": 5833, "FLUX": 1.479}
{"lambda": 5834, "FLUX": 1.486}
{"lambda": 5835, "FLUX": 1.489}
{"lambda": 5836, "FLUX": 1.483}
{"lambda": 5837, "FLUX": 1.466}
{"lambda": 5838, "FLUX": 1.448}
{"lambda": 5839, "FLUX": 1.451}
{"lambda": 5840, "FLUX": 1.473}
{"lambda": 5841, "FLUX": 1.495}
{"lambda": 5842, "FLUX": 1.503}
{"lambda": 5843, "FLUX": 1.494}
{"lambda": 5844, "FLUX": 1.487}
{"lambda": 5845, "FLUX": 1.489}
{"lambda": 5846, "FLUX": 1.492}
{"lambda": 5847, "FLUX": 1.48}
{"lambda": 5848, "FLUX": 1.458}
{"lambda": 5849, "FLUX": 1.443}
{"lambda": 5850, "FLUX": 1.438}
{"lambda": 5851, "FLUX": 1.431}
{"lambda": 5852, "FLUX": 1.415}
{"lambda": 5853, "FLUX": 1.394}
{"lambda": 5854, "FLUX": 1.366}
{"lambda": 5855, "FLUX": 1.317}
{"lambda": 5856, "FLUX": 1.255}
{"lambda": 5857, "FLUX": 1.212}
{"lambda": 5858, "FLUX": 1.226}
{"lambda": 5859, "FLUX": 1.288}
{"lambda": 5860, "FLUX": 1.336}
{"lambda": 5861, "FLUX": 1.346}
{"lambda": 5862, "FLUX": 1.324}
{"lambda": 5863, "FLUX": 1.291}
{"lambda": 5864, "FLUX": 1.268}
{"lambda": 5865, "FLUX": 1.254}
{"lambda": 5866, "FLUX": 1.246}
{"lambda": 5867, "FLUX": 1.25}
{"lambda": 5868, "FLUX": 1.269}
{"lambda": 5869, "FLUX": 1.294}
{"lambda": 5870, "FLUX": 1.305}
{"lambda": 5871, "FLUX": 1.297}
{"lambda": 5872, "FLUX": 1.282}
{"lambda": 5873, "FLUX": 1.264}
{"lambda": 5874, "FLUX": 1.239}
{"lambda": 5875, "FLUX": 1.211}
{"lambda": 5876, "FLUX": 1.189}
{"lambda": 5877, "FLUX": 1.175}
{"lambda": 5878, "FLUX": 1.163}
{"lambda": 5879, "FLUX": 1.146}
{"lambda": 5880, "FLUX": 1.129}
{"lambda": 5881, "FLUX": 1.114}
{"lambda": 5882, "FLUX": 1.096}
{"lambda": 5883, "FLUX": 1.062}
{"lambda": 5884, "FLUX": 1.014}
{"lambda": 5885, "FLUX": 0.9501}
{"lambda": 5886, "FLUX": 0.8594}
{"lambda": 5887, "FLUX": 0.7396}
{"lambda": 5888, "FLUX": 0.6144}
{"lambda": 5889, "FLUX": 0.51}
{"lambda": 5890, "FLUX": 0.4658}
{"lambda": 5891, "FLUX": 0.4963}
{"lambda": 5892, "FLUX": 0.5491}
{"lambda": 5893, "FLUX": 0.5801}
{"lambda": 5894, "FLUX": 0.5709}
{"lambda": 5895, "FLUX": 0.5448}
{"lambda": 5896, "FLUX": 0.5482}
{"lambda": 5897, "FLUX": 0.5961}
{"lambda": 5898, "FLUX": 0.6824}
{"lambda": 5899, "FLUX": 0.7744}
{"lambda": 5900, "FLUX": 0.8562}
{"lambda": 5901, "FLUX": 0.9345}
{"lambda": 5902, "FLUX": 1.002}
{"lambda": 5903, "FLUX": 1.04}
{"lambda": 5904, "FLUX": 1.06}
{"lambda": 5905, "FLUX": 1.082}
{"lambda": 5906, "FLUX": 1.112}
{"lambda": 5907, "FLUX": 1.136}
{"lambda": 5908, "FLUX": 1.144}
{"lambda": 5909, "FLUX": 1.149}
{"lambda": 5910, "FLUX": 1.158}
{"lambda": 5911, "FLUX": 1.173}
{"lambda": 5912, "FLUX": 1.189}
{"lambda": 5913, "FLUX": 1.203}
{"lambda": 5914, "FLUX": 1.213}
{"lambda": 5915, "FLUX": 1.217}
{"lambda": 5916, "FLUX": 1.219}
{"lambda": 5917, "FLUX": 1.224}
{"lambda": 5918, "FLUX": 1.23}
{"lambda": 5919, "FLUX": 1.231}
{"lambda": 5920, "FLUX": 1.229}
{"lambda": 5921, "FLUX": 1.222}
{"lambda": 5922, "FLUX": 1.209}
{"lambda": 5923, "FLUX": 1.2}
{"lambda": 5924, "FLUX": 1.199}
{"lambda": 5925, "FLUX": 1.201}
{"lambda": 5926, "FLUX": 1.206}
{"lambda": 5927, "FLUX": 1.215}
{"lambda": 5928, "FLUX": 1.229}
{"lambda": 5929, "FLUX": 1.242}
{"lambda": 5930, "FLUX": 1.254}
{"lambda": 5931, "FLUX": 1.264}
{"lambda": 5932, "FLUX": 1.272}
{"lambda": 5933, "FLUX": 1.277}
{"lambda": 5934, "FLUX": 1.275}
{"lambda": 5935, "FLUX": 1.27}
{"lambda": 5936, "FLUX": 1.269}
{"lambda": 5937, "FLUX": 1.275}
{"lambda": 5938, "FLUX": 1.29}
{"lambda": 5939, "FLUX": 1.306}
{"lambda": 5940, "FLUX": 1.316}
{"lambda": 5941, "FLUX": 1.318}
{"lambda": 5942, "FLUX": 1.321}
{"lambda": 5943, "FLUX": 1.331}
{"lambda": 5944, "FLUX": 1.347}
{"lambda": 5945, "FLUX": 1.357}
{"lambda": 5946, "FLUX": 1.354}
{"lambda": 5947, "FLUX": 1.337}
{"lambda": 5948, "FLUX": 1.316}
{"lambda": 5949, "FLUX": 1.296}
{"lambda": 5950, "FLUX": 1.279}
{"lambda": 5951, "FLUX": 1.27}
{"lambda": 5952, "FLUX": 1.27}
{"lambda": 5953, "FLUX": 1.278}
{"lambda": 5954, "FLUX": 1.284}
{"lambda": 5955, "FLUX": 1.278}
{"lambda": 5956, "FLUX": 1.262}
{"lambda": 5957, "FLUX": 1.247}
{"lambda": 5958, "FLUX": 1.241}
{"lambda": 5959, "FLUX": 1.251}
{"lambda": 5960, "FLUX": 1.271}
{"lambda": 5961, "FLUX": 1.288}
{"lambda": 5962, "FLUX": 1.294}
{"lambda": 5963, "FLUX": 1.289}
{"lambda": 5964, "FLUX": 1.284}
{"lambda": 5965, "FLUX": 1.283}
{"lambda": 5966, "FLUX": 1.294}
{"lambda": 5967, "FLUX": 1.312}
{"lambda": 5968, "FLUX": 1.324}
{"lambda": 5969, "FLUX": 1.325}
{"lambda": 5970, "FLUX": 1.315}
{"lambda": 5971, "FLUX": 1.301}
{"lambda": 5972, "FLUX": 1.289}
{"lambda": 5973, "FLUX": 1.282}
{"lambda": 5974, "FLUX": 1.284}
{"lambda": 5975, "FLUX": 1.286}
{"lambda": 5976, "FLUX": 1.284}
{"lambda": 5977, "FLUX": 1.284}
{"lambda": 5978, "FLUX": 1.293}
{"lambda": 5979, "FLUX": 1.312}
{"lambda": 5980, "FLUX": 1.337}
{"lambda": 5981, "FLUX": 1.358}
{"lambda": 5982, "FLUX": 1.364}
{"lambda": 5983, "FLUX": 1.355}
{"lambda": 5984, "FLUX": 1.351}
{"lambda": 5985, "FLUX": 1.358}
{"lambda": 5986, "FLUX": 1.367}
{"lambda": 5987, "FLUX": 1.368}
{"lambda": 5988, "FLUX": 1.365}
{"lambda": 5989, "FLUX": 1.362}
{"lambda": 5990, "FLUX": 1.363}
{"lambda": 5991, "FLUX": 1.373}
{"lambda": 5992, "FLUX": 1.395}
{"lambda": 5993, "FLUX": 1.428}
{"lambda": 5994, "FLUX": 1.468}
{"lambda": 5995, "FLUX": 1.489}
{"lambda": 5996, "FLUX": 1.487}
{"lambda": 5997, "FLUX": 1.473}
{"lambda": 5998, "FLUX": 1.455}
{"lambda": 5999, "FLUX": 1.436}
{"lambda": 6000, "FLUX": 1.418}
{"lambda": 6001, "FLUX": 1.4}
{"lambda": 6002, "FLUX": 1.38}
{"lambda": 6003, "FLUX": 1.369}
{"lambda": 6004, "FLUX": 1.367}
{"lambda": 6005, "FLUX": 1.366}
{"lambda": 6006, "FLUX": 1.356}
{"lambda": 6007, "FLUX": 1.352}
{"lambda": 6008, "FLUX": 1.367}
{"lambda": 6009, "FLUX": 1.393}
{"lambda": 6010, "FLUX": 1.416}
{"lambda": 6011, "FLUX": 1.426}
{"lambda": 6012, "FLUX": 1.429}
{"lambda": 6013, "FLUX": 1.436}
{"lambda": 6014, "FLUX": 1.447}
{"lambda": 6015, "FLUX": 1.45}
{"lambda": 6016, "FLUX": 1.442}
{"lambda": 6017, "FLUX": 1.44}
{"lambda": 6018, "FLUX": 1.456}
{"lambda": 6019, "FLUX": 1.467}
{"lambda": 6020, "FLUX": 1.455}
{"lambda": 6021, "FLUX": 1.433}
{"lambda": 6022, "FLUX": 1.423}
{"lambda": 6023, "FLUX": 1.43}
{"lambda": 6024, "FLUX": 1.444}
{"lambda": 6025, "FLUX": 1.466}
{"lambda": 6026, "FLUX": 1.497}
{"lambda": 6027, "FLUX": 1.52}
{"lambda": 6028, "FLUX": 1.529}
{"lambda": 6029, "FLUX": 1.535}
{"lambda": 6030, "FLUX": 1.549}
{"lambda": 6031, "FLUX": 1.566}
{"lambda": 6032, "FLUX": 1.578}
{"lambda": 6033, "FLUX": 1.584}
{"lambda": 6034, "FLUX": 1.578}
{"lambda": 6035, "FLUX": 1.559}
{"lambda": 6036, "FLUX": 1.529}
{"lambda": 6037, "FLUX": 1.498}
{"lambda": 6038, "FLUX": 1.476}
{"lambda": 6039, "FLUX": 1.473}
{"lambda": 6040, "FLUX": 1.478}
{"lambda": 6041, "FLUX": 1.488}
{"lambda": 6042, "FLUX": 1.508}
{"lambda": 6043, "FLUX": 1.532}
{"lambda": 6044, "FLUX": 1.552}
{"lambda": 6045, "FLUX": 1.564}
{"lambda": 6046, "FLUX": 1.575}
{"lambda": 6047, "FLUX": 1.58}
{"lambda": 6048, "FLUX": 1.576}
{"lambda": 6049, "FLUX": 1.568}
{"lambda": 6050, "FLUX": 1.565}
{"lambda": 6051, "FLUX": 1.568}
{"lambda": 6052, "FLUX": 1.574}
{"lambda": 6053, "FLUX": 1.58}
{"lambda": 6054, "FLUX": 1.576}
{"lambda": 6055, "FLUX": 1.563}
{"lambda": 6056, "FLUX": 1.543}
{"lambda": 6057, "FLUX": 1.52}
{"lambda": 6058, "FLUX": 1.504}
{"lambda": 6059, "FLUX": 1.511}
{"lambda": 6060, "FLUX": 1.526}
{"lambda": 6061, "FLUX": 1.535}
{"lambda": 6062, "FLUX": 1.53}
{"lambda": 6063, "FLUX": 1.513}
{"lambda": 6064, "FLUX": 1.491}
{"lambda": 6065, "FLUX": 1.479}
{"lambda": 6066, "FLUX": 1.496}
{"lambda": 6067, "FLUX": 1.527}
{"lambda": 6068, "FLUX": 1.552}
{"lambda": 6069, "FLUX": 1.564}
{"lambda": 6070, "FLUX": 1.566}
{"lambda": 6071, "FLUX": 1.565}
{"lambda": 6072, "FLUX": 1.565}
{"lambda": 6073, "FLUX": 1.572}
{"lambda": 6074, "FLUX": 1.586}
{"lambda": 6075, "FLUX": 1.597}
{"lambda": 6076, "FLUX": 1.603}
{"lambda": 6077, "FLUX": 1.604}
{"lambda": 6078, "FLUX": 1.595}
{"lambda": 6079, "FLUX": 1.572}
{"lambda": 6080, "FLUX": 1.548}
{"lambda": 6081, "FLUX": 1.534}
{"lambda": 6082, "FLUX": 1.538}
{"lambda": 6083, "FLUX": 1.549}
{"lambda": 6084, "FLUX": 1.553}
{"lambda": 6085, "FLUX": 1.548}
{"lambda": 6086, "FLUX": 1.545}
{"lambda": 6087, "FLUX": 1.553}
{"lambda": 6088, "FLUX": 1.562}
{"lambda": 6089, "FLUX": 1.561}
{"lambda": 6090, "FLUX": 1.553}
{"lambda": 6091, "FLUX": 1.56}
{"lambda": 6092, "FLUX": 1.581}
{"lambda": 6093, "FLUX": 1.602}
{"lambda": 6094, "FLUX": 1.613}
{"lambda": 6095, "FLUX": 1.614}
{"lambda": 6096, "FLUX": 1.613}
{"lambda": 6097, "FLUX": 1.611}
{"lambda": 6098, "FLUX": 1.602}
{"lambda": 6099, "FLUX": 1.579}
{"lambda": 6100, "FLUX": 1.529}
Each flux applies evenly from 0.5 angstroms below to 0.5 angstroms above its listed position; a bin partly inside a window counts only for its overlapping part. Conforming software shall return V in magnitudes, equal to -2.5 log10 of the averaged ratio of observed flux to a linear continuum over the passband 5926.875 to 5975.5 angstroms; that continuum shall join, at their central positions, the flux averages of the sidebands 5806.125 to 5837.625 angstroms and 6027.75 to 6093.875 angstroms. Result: 0.166 mag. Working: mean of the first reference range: 1.45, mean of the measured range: 1.29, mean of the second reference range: 1.55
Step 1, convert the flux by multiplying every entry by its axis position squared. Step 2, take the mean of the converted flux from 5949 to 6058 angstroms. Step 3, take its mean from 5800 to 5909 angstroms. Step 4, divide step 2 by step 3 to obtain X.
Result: 1.19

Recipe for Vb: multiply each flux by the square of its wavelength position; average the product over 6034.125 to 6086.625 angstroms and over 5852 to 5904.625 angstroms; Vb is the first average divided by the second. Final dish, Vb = 1.6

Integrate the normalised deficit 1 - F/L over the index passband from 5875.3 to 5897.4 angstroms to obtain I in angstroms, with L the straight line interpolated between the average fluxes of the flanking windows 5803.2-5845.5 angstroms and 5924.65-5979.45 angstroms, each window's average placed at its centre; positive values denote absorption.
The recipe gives 8.8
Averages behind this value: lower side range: 1.47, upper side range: 1.29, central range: 0.828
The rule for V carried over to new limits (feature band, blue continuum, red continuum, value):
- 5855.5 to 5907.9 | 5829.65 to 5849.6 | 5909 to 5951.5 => 0.32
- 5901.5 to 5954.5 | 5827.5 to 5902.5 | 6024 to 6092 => 0.06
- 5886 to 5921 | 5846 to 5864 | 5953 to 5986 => 0.39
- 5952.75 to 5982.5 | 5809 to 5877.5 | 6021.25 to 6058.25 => 0.14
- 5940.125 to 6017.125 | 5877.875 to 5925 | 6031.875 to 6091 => -0.08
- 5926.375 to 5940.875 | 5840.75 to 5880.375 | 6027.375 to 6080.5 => 0.11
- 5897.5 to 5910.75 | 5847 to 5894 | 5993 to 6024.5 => 0.19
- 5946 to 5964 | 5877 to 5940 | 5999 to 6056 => -0.06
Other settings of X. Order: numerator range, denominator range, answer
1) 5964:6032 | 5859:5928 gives 1.36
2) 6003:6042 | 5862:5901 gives 1.58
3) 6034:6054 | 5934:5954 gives 1.22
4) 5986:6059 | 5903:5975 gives 1.21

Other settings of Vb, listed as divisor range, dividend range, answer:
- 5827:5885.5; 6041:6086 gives 1.25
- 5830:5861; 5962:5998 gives 0.99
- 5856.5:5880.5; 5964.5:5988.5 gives 1.10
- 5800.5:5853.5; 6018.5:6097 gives 1.13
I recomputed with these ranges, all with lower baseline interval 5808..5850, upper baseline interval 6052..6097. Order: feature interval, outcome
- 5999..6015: 1.4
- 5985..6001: 1.1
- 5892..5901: 5.0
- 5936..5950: 1.7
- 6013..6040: 0.8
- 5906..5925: 3.7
